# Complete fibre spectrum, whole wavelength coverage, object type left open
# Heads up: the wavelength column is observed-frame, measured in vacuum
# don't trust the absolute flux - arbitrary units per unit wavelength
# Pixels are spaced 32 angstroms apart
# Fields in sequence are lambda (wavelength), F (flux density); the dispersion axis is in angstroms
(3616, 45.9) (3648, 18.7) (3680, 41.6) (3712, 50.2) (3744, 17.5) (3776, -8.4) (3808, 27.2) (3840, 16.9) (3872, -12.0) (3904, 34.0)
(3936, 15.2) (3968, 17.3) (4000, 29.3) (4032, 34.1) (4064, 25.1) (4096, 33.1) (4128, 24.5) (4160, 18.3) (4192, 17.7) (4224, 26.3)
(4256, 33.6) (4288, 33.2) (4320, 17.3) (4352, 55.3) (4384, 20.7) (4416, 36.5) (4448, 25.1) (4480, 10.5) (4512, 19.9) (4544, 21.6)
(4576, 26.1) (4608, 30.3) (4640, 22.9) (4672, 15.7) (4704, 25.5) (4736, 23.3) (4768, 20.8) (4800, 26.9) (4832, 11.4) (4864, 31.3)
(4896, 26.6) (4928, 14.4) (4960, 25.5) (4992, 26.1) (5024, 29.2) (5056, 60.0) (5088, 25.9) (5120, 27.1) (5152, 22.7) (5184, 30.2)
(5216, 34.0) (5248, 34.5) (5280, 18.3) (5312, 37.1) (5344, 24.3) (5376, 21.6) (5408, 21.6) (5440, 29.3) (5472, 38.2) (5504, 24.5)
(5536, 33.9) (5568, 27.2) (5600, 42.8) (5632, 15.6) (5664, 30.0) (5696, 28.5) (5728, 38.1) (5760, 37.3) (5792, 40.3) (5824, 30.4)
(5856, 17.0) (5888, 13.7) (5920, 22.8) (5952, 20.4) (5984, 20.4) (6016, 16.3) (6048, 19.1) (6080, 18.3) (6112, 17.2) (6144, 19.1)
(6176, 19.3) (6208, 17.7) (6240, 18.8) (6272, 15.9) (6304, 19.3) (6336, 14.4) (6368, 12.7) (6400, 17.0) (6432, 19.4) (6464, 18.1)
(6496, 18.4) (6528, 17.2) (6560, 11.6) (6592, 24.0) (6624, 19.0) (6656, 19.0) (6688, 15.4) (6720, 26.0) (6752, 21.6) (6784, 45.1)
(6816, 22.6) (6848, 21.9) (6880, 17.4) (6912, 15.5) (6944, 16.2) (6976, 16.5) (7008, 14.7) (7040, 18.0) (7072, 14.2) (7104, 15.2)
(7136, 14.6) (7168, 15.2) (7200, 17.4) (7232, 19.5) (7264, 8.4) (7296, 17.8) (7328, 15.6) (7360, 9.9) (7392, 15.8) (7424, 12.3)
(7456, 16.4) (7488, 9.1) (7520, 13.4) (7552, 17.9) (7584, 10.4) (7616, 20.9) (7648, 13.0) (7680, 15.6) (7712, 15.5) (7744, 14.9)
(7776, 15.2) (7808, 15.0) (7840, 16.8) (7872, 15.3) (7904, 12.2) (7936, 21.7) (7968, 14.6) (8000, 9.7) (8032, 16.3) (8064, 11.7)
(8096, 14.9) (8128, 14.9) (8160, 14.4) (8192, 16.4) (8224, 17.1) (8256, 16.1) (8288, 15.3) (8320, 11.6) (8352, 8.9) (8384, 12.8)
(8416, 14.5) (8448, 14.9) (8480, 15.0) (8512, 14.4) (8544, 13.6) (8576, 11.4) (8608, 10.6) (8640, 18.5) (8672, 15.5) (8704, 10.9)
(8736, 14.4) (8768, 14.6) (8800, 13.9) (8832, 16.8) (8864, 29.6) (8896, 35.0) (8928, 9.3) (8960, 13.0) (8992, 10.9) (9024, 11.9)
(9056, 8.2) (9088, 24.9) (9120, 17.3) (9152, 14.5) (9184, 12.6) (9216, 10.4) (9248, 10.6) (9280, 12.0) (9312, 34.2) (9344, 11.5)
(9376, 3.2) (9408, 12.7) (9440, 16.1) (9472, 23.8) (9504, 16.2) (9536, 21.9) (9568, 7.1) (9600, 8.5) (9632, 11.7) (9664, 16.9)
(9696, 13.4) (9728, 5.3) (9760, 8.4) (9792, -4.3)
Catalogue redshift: 0.35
